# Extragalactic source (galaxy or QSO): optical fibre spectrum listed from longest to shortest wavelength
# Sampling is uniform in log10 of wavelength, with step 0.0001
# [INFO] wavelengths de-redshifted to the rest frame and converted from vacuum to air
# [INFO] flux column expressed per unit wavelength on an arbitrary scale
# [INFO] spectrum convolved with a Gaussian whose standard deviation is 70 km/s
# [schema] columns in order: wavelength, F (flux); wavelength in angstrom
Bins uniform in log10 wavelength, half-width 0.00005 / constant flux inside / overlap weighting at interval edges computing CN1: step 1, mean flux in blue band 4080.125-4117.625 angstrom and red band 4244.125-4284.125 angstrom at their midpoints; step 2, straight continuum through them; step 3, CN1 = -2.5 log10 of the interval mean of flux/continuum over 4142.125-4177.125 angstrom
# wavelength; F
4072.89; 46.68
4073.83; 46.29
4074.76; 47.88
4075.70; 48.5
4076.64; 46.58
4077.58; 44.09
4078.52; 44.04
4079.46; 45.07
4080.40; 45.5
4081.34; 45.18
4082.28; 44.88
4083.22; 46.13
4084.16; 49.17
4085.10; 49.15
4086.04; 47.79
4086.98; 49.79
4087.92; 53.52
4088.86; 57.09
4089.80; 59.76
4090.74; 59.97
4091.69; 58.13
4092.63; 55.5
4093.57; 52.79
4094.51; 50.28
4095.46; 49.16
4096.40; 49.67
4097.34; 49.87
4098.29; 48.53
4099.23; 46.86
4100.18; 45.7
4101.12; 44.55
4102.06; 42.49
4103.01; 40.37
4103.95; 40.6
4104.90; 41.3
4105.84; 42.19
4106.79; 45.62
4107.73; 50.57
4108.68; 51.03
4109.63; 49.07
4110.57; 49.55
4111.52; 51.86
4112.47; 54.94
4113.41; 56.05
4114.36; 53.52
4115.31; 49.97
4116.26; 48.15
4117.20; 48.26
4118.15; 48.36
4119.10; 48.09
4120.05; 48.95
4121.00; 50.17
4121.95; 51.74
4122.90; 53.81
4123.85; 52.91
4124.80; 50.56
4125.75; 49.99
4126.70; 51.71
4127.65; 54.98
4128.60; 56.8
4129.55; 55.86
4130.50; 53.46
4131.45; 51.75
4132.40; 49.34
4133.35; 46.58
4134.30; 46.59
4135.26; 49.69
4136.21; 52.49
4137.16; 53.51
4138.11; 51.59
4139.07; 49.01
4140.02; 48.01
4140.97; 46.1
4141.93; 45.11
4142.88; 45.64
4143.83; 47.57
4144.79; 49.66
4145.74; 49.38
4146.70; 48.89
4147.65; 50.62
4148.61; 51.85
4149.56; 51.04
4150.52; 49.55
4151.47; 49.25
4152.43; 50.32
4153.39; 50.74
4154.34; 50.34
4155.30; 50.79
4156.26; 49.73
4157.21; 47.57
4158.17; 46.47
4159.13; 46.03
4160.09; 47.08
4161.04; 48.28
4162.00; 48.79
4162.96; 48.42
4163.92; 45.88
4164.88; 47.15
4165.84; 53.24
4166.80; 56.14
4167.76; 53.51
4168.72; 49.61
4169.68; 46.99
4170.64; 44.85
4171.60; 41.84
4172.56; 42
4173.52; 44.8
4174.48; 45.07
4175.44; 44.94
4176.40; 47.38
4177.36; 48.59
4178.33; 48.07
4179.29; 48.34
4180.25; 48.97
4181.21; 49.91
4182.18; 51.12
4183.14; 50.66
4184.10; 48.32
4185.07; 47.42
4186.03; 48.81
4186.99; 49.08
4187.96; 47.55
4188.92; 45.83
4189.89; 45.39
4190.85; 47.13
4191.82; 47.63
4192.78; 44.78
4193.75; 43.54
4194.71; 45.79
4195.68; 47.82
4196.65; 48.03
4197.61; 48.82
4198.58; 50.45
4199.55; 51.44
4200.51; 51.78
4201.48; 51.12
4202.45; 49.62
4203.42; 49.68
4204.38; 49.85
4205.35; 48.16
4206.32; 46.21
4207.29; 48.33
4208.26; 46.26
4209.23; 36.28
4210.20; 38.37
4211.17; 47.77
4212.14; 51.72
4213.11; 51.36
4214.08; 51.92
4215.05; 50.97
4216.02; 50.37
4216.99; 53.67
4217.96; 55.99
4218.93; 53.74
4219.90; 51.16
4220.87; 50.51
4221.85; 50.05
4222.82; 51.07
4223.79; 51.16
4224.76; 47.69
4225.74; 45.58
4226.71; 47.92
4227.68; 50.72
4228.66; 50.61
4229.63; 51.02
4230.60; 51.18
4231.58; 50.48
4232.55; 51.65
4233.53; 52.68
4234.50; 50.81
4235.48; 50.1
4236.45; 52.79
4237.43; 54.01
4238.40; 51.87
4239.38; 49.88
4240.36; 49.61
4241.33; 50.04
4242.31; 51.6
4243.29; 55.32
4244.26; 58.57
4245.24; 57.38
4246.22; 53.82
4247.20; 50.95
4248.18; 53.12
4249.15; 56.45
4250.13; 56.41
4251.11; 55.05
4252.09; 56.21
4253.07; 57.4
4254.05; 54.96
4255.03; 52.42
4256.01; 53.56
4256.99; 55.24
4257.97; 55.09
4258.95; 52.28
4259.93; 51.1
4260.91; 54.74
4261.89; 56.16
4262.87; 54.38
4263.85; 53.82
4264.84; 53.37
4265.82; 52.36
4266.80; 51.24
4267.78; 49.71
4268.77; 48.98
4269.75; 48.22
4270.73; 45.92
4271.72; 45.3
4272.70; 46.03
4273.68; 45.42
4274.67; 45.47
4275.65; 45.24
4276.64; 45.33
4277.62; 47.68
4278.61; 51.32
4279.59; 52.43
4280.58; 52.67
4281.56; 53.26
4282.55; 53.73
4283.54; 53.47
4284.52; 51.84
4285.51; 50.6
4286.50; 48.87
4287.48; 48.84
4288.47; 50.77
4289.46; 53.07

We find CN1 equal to 0.044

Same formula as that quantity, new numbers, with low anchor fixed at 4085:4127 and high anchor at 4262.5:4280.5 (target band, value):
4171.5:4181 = 0.07 mag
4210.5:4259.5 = -0.06 mag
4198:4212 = 0.04 mag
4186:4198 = 0.06 mag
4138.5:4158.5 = 0.02 mag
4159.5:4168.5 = 0.00 mag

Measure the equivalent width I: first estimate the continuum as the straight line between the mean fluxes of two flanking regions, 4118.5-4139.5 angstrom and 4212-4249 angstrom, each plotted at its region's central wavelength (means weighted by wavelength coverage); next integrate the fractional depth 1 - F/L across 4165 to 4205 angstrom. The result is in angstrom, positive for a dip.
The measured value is 2.6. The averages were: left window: 51.3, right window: 51.7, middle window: 48.2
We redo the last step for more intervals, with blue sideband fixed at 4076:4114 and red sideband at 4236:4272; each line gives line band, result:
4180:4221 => 2.3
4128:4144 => 0.0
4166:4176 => 0.7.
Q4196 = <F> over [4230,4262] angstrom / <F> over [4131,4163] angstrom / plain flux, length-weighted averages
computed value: 1.09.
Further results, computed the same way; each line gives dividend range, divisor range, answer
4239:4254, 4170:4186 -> 1.15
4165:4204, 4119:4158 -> 0.96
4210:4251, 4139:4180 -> 1.07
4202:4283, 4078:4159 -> 1.03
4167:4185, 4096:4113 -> 1.01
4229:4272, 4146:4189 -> 1.09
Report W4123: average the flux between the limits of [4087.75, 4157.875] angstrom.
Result 50.1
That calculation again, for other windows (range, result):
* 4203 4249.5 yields 50.6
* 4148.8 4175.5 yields 48.3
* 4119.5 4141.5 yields 51.1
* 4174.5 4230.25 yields 48.7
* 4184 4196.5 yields 46.8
